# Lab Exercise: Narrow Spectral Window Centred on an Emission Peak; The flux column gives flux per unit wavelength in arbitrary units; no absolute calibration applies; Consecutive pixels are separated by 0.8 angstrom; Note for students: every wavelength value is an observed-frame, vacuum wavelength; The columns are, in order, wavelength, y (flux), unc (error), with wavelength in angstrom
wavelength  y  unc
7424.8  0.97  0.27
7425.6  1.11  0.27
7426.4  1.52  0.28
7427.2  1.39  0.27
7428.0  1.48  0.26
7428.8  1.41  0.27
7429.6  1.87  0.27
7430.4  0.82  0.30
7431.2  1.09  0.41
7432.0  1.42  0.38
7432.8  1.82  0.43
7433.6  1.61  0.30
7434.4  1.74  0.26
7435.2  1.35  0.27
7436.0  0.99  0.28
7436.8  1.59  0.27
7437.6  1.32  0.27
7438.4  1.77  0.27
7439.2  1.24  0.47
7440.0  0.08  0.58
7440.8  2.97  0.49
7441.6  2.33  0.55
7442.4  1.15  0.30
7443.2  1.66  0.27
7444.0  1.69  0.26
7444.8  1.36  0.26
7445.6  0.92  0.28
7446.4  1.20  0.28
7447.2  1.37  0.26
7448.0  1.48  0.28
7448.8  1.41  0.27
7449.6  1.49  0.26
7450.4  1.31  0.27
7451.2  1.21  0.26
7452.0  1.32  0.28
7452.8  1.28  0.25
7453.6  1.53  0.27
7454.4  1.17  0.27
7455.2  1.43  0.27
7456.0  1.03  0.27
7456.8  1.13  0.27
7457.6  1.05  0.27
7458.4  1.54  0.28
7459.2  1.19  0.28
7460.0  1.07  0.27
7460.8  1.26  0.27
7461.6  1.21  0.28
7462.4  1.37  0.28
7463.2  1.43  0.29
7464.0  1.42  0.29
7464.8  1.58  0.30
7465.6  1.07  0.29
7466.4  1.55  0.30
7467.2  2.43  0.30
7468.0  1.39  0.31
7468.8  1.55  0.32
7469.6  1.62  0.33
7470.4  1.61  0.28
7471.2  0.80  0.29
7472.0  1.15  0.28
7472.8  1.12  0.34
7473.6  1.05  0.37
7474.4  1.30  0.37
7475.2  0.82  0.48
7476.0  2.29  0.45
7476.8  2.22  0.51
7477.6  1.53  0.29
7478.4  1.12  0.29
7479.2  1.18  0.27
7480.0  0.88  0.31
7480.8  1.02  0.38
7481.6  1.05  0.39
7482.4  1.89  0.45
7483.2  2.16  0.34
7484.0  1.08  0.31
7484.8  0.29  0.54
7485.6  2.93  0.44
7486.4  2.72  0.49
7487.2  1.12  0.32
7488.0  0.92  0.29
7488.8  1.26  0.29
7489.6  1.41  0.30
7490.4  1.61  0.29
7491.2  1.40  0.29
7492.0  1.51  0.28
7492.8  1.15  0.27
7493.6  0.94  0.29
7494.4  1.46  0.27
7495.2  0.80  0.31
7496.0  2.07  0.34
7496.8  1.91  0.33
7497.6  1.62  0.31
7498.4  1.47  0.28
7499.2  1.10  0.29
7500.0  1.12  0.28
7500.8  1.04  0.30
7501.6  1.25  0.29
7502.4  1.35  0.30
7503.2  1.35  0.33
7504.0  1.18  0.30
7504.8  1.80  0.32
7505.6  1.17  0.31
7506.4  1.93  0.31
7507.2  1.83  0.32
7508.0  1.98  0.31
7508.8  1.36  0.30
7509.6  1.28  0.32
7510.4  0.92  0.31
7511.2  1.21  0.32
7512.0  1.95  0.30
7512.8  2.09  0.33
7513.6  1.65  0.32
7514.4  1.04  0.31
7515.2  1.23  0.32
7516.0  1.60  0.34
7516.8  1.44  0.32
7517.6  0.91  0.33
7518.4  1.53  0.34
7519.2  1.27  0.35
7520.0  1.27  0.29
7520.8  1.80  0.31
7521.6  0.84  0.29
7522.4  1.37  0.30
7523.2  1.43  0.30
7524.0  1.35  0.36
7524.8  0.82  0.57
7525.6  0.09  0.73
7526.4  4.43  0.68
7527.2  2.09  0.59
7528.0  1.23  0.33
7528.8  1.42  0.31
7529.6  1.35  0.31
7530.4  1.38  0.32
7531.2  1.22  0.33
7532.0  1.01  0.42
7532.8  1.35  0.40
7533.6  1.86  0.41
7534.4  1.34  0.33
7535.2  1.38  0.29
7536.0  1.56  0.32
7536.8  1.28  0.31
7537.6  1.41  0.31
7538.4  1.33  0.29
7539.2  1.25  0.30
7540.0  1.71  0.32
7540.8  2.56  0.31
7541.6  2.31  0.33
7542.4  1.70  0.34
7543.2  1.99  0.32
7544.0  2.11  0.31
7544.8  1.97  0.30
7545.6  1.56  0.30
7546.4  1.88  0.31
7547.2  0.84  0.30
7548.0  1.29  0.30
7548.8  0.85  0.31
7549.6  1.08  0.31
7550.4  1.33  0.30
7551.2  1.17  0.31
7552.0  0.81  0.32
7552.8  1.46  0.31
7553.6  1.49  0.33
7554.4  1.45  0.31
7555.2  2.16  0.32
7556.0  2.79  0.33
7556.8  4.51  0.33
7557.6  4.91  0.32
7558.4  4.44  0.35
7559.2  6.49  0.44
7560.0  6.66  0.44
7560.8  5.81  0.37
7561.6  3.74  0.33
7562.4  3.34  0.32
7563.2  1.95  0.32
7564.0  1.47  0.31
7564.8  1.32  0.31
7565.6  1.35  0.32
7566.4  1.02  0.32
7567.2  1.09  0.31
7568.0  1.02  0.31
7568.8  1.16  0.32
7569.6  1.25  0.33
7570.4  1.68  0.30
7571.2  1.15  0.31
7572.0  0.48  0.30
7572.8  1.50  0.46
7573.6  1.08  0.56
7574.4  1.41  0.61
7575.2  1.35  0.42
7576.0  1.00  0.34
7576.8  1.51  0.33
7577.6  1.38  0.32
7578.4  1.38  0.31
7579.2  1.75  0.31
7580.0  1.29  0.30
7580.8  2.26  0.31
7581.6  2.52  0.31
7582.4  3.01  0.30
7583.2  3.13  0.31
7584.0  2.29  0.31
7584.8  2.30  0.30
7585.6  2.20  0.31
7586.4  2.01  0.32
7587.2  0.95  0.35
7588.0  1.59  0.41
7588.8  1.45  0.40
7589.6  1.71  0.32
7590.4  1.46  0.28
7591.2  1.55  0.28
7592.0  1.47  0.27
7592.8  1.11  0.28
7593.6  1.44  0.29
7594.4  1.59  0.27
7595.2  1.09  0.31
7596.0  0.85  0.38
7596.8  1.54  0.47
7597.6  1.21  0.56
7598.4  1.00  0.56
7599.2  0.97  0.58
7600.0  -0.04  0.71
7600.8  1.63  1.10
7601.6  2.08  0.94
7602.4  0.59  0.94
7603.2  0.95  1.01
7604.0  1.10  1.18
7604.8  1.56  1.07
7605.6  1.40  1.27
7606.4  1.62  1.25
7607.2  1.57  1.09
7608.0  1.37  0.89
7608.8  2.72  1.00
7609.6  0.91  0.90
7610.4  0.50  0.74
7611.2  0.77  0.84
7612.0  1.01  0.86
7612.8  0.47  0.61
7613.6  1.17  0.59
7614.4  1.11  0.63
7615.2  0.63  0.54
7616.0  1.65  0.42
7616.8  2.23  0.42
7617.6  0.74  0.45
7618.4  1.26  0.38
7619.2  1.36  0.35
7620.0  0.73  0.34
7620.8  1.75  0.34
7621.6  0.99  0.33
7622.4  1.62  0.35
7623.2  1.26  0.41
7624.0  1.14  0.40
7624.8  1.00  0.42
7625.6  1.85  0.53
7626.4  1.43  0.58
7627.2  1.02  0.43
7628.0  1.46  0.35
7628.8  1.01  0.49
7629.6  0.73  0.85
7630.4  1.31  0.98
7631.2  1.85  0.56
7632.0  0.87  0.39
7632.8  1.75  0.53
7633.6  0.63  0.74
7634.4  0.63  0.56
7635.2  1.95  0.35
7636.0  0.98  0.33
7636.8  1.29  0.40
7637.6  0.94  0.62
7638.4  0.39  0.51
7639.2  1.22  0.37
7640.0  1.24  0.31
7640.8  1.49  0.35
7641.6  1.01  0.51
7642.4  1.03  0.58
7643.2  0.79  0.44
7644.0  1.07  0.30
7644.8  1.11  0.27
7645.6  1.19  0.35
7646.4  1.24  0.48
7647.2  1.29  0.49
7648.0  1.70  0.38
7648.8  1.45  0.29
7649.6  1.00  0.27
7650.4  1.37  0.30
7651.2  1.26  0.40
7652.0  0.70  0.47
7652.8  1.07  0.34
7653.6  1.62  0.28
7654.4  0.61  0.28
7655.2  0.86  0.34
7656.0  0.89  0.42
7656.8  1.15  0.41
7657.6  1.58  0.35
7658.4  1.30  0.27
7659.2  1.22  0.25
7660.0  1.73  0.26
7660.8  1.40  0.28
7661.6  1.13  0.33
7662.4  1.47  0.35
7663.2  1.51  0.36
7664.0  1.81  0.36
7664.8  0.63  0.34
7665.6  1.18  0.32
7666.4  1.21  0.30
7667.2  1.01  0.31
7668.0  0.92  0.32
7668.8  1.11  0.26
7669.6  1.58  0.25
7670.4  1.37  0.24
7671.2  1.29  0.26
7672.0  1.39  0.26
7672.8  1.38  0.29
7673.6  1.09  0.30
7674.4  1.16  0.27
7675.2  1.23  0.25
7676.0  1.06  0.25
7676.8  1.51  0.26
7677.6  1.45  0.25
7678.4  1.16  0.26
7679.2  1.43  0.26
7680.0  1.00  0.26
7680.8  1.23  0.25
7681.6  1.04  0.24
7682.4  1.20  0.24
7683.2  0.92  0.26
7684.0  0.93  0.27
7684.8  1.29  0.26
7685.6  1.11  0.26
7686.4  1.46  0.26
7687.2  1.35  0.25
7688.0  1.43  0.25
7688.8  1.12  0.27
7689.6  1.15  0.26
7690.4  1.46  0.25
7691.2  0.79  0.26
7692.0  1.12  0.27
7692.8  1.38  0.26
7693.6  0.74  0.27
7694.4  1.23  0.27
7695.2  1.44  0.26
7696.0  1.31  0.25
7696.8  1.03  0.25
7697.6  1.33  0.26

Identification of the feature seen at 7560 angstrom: H-alpha 6563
